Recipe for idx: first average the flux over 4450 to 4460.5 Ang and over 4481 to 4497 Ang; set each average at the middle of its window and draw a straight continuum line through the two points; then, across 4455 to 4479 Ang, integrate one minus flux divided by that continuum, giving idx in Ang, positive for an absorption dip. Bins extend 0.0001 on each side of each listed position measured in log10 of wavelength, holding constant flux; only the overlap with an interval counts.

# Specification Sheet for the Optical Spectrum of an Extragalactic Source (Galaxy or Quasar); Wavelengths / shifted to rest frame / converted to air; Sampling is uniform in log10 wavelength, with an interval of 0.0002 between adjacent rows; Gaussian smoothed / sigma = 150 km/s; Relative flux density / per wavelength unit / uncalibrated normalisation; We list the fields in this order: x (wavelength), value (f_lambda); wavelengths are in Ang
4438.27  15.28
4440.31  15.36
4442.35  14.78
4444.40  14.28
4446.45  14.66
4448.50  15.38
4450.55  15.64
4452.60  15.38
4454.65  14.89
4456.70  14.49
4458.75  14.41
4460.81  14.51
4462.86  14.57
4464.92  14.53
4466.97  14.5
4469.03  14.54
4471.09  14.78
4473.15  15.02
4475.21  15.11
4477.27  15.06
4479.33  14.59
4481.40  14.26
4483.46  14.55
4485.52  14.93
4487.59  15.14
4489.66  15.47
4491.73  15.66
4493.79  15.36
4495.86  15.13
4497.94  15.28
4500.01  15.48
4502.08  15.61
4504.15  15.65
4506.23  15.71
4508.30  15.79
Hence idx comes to 0.5 Ang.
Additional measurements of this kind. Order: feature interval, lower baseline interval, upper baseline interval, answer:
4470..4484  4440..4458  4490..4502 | 0.42 Ang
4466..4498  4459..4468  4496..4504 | 0.07 Ang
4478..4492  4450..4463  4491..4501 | 0.29 Ang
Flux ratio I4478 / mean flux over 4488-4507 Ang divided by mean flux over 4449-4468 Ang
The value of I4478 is 1.05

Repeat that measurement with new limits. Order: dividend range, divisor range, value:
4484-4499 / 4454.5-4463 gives 1.05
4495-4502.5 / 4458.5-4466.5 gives 1.06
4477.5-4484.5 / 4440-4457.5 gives 0.97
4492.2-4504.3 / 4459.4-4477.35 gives 1.05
